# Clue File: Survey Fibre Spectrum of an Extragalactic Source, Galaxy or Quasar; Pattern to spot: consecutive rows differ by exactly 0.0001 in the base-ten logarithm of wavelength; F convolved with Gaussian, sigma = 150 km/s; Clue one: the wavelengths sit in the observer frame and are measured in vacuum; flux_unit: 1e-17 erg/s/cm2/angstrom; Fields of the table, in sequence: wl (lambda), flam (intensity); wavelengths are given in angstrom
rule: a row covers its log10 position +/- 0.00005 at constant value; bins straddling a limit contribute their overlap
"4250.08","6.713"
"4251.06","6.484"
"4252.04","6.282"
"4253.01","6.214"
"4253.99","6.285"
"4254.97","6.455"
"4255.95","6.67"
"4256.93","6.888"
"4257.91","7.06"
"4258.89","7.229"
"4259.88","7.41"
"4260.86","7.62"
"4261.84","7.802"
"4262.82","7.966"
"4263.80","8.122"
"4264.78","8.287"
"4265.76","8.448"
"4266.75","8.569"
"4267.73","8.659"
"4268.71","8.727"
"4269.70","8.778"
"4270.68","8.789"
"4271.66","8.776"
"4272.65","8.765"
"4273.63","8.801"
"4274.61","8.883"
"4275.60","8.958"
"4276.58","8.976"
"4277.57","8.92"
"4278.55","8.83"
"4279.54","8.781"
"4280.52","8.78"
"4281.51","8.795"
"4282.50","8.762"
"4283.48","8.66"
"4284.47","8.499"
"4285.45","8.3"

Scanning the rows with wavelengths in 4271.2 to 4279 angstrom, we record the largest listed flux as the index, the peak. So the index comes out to 8.976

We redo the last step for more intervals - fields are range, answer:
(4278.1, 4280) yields 8.83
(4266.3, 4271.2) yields 8.789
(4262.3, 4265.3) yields 8.287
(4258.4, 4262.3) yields 7.802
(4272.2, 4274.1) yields 8.801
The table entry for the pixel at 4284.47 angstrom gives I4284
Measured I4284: 8.499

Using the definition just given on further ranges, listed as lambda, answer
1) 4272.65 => 8.765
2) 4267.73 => 8.659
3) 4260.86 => 7.62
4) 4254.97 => 6.455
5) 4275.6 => 8.958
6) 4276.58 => 8.976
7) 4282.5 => 8.762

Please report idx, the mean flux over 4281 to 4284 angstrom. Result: 8.72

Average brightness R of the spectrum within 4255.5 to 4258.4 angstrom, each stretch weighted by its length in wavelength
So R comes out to 6.88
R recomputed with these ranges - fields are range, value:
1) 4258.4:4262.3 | 7.5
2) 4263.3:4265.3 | 8.23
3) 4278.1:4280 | 8.78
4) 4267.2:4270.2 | 8.72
